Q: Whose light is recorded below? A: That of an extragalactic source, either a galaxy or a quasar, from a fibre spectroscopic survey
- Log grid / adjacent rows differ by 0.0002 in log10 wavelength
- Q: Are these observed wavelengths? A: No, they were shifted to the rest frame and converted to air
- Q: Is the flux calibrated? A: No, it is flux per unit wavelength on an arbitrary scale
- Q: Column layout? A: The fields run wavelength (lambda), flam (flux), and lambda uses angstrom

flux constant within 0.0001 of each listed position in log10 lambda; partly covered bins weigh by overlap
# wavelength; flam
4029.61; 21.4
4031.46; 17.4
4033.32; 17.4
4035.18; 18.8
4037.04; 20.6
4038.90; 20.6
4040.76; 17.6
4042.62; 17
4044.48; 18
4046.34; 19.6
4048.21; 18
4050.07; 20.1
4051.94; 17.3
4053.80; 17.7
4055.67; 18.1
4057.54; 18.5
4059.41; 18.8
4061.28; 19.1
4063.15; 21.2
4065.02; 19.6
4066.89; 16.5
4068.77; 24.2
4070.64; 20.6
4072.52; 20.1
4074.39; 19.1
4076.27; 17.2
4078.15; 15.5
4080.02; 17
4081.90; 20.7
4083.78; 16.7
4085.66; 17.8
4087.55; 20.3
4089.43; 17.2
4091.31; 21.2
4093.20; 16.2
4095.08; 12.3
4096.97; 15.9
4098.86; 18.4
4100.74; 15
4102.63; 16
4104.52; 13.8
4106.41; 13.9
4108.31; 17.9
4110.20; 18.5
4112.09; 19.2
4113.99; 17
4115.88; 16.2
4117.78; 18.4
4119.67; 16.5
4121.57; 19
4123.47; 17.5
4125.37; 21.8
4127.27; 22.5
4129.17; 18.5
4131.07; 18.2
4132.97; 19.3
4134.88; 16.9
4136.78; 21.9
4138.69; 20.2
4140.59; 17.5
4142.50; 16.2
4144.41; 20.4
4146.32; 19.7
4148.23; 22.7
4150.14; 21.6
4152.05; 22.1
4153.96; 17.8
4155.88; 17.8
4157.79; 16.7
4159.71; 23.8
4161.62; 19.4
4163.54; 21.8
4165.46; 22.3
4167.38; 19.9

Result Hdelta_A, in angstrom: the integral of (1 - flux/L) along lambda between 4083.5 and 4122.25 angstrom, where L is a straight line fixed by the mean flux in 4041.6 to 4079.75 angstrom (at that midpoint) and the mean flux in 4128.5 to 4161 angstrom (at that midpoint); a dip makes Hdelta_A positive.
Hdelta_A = 4.3 angstrom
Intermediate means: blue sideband 18.8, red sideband 19.5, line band 17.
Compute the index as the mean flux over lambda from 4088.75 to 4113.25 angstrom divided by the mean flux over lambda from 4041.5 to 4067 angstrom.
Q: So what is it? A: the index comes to 0.89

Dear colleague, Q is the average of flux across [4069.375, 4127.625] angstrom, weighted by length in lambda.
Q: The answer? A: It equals 17.7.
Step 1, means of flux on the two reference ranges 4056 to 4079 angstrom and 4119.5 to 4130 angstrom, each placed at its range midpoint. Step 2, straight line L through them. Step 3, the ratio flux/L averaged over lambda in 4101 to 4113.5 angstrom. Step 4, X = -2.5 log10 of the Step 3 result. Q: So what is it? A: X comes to 0.18 mag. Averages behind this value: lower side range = 19.2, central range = 16.5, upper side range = 19.5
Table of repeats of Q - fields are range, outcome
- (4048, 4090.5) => 18.8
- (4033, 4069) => 18.9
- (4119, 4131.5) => 19.2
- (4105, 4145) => 18.4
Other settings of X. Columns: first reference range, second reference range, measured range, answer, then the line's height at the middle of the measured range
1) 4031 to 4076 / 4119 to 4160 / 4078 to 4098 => 0.10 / 19.2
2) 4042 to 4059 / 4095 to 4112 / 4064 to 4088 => -0.10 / 17.2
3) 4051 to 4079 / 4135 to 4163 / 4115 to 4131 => 0.04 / 19.5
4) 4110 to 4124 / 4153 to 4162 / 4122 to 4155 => -0.07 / 18.5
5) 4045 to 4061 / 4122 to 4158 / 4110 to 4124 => 0.09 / 19.2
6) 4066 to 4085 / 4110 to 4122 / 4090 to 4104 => 0.12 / 18.2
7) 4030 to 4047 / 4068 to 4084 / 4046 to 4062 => 0.02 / 18.8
